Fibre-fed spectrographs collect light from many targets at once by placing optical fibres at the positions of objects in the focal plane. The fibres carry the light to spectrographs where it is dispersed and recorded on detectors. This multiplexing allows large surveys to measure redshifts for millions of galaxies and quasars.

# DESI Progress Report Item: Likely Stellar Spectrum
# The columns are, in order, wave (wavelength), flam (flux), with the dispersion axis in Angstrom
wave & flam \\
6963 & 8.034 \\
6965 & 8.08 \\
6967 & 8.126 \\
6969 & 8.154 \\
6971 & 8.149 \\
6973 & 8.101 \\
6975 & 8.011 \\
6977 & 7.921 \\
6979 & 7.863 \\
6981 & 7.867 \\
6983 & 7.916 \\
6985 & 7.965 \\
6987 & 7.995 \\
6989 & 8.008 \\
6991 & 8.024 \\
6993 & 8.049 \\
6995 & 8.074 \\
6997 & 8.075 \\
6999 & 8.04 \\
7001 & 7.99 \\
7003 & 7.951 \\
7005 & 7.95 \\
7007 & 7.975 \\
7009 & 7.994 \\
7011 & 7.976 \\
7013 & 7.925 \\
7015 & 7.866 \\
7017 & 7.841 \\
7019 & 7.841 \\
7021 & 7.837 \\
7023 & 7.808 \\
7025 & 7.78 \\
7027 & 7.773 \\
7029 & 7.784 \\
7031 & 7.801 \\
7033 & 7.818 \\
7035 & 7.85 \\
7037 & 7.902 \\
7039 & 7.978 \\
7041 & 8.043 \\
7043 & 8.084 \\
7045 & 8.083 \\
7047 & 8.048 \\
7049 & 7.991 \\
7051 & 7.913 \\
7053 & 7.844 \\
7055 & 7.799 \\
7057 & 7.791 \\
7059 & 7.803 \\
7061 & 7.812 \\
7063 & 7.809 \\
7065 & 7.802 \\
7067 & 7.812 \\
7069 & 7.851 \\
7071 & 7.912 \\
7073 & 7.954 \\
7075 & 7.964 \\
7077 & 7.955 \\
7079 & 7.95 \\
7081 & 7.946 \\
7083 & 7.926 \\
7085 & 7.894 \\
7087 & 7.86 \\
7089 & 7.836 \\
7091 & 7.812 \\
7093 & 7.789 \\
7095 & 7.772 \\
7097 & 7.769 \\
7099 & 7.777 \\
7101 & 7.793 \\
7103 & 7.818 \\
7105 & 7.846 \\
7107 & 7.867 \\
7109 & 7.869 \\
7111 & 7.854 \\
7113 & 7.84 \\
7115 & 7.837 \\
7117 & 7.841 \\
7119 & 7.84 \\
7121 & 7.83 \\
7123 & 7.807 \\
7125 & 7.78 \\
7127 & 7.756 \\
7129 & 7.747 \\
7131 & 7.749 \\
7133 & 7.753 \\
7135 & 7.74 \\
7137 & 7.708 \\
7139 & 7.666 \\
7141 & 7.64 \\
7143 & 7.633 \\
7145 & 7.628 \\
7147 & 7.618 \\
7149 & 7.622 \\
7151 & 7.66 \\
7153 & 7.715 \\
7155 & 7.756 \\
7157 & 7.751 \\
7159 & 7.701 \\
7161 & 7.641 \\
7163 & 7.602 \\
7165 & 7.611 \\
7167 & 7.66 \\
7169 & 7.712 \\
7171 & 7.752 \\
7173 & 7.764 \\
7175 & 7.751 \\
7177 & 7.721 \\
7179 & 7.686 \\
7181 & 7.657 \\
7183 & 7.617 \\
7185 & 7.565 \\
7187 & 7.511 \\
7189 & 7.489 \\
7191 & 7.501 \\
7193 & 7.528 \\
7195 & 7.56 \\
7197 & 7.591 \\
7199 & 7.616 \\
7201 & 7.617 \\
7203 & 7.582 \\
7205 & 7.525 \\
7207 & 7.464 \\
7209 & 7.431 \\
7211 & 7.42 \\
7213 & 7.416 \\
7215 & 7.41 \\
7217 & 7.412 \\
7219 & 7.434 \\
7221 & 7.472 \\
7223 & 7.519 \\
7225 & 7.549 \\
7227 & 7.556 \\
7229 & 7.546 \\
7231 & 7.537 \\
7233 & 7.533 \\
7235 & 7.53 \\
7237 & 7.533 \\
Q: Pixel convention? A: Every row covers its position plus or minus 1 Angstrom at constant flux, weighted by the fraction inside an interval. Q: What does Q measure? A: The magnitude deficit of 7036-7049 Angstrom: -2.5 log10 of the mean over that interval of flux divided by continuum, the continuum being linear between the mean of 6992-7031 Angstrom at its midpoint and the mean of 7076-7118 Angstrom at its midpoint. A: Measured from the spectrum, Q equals -0.02 mag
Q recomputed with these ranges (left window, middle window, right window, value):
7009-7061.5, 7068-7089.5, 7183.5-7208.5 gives -0.017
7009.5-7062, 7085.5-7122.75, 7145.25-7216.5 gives -0.010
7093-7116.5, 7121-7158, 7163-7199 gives 0.003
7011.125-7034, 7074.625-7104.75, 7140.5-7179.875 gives -0.013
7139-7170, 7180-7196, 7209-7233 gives 0.002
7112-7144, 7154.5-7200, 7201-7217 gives -0.008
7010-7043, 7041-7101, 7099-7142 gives -0.007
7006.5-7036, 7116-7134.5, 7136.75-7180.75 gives -0.009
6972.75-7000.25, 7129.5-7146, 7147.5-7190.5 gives 0.004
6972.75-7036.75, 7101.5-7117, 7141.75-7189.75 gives -0.013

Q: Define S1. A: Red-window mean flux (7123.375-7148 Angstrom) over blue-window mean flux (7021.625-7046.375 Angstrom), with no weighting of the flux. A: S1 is 0.98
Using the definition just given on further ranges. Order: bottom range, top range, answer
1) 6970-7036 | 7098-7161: 0.98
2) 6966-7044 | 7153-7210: 0.96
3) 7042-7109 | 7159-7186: 0.97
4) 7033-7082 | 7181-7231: 0.95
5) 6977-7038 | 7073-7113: 0.99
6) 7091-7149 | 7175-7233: 0.97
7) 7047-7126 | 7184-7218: 0.96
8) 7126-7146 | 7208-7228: 0.97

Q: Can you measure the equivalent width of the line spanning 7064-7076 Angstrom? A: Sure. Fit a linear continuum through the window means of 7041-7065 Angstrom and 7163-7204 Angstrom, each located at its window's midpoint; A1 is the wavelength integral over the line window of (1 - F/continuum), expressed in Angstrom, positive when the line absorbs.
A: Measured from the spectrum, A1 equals 0.0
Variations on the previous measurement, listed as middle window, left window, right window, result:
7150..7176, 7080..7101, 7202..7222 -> -0.3 Angstrom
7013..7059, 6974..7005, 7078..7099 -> 0.2 Angstrom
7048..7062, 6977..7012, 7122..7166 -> 0.0 Angstrom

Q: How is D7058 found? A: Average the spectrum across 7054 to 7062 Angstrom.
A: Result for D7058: 7.8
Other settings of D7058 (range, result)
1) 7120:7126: 7.81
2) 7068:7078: 7.93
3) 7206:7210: 7.45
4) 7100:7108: 7.83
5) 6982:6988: 7.96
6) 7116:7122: 7.84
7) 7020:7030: 7.8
